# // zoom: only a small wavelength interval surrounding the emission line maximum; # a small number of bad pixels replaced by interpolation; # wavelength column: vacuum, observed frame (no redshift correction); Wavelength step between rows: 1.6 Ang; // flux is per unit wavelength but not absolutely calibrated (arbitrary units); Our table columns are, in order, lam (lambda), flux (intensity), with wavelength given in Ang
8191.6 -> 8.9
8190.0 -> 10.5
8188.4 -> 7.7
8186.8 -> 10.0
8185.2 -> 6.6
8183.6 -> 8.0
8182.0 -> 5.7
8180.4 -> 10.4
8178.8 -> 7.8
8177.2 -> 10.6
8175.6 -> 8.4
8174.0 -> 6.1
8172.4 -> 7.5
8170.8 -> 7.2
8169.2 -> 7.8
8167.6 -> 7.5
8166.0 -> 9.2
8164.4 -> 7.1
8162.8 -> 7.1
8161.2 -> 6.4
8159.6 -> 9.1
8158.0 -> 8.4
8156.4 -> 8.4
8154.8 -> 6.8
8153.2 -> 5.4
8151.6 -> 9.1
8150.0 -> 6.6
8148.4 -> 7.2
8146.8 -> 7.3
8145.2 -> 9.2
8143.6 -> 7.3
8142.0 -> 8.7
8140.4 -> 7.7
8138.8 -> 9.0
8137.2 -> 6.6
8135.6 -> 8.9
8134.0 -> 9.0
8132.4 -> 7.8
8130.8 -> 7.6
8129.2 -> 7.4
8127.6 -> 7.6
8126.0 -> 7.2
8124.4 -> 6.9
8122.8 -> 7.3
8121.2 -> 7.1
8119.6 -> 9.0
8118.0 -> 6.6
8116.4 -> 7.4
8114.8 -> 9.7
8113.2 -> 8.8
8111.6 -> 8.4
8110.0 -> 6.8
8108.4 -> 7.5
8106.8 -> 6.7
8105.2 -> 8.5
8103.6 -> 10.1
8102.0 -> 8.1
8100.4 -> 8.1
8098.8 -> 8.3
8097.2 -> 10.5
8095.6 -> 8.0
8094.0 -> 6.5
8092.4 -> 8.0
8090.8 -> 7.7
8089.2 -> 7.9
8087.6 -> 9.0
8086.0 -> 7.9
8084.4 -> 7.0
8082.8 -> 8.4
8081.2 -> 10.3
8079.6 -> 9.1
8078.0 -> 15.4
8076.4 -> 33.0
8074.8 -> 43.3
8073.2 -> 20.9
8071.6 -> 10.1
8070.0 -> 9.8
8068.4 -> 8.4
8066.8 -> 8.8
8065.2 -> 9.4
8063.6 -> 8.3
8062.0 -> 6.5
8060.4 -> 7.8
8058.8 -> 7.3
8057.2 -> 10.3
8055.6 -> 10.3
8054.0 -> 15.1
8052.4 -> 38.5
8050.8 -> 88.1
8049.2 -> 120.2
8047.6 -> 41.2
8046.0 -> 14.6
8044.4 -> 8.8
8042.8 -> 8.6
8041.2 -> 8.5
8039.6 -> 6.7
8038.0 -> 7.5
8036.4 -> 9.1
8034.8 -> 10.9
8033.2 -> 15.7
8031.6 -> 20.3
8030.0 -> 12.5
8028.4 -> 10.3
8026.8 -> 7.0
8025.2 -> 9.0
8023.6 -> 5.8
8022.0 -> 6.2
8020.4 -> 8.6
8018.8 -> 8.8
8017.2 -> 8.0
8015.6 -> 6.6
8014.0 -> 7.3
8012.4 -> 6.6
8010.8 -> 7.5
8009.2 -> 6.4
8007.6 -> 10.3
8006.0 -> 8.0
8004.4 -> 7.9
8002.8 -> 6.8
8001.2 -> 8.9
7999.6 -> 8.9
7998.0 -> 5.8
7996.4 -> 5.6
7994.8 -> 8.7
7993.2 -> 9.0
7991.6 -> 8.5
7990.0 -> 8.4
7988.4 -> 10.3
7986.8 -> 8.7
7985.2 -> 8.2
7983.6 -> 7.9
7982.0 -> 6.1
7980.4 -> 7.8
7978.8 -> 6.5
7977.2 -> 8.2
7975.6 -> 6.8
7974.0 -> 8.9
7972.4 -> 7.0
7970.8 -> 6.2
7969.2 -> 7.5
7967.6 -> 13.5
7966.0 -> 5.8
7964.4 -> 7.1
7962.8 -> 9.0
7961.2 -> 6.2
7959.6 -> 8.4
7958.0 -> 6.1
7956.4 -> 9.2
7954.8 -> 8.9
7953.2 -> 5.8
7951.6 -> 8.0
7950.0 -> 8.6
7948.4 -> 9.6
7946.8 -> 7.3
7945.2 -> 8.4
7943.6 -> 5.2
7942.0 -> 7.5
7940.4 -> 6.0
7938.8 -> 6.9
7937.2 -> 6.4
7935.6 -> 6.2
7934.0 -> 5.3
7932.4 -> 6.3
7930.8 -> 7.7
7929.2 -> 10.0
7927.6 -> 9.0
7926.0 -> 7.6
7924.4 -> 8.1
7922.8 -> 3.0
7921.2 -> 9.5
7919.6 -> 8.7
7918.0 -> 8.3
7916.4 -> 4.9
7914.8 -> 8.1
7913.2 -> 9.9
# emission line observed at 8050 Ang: H-alpha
